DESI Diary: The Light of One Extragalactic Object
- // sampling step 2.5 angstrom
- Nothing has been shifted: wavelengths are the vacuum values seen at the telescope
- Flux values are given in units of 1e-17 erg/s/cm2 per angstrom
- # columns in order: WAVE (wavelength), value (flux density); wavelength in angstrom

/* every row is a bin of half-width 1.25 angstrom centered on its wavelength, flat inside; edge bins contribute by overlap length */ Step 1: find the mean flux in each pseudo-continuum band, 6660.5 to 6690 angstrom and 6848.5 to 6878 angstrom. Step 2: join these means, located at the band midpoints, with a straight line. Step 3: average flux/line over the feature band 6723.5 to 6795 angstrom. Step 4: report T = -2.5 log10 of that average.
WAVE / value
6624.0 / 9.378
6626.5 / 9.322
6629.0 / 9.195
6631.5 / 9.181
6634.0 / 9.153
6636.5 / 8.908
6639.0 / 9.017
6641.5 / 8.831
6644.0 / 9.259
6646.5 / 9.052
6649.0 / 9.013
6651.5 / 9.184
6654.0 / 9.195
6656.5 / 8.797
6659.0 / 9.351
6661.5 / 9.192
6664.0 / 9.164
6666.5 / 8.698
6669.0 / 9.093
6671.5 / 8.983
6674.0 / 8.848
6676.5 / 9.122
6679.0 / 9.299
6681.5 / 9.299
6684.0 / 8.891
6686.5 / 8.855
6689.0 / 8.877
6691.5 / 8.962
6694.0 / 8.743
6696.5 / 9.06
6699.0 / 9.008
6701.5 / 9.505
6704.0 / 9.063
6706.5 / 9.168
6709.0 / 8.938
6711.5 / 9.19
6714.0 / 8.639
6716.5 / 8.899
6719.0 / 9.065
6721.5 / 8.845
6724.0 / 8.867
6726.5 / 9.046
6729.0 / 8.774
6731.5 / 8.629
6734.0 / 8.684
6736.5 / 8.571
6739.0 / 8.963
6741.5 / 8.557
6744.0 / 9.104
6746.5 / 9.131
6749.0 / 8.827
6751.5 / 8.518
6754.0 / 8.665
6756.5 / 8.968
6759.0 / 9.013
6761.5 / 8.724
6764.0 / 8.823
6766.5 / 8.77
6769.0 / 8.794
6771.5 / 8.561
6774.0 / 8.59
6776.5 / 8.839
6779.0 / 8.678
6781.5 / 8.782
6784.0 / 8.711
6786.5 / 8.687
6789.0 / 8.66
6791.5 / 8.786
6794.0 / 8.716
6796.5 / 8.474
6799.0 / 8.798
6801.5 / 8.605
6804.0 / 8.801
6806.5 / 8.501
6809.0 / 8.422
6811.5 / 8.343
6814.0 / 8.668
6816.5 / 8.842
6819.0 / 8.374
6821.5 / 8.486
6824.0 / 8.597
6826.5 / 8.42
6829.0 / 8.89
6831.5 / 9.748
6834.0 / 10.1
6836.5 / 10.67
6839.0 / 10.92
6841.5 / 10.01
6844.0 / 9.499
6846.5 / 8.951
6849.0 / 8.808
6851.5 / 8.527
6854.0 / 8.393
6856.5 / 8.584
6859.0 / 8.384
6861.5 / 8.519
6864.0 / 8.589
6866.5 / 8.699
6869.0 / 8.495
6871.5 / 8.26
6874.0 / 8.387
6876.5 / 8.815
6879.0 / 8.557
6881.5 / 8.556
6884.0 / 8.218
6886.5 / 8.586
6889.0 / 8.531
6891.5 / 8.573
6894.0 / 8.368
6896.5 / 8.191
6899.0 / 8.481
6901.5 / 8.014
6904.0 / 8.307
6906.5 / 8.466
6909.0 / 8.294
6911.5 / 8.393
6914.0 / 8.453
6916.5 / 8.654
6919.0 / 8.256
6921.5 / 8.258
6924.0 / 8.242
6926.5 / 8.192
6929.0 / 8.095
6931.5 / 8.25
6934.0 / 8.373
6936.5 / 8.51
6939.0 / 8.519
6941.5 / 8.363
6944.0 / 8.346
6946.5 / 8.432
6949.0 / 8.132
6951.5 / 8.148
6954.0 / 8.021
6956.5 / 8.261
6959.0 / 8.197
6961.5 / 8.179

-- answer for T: 0.00 mag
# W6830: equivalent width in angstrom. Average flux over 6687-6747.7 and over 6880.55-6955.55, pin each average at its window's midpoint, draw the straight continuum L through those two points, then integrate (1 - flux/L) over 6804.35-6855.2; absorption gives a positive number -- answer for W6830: -2.7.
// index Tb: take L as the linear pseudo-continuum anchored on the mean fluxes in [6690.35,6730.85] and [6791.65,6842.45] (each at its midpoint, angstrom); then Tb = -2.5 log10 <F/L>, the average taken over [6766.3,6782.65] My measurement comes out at 0.03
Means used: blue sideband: 8.98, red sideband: 9.01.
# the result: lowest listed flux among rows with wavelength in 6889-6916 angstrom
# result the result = 8.014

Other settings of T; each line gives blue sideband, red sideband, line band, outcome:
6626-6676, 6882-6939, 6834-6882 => -0.06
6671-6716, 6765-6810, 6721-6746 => 0.01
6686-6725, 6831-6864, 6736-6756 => 0.03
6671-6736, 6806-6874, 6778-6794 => 0.03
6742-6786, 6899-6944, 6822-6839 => -0.11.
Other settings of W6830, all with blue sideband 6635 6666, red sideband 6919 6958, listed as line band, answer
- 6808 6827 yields 0.19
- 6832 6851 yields -2.78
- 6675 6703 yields -0.28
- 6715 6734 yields 0.02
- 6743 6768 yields -0.20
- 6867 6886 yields -0.08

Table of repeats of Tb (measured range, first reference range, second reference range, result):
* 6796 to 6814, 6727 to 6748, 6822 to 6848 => 0.090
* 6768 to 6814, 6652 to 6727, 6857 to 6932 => 0.008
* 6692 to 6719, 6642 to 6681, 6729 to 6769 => -0.010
